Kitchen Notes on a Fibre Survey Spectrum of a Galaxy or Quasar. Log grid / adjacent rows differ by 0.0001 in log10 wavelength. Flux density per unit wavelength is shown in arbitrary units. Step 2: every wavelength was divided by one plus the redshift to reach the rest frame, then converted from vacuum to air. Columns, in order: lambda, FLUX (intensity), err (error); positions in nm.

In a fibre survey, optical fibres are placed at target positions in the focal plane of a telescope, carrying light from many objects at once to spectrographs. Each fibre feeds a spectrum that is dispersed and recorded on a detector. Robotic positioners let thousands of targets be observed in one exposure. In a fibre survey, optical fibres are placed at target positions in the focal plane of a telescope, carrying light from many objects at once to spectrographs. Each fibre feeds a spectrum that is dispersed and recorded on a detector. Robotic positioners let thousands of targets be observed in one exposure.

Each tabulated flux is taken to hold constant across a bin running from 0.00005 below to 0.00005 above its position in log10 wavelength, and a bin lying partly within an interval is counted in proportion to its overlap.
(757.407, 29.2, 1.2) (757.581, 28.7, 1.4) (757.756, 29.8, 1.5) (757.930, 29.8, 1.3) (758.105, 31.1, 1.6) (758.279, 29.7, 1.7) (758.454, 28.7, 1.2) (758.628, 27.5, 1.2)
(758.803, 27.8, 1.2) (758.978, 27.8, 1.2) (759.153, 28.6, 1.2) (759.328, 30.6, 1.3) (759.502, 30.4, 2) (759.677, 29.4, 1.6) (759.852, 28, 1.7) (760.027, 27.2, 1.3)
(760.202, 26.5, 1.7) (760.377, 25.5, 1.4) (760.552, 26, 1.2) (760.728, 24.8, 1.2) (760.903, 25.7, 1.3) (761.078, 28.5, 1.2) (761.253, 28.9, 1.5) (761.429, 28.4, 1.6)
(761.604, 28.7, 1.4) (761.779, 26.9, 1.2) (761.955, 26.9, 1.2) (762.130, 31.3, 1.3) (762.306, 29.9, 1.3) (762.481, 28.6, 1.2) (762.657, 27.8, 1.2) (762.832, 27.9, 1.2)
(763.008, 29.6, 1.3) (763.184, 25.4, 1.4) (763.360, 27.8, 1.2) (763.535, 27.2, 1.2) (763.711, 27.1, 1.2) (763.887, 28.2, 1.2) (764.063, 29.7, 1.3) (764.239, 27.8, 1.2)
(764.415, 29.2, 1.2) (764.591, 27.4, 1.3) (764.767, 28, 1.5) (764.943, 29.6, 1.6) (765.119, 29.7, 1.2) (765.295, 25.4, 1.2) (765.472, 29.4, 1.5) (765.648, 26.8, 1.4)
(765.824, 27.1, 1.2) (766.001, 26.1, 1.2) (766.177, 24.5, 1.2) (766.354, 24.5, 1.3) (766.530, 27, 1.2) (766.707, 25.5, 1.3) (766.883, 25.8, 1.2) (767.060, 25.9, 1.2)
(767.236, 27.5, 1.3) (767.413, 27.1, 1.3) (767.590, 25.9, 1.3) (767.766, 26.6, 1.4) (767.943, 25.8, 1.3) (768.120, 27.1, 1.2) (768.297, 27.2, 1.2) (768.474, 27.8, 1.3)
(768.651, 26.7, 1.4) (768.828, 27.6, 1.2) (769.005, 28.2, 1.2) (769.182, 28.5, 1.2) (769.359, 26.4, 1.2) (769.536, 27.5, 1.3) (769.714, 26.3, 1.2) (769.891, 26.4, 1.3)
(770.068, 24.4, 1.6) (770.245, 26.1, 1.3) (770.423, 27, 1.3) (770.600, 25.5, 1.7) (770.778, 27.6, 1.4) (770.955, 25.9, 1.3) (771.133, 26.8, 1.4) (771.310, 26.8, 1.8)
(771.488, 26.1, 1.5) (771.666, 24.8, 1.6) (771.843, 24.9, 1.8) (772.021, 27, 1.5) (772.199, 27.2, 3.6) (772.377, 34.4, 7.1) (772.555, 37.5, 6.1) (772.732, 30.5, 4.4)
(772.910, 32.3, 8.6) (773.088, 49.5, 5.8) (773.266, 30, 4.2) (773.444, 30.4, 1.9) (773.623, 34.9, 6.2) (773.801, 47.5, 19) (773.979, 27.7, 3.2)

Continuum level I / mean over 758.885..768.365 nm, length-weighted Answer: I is 27.5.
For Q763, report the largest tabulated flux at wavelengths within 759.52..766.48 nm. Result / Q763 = 31.3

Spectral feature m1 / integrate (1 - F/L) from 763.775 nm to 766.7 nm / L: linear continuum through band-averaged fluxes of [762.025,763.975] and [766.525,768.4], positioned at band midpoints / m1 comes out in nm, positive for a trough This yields -0.010 nm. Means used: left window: 28.2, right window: 26.5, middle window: 27.5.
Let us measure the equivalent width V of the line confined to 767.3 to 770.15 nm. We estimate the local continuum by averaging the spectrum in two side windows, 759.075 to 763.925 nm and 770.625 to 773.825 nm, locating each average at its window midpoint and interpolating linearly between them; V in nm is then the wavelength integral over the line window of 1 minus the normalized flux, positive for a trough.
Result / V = 0.29 nm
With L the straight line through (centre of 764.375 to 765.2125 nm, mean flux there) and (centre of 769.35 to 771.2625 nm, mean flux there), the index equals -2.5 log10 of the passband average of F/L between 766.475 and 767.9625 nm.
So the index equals 0.05 mag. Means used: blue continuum 28.8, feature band 26.4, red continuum 26.4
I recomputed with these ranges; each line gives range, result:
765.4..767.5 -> 26.4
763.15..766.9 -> 27.3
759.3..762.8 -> 28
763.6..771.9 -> 26.9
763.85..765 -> 28.5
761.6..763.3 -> 28.3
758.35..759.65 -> 28.8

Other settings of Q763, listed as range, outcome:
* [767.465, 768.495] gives 27.8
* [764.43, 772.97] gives 37.5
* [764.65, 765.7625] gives 29.7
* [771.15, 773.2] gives 49.5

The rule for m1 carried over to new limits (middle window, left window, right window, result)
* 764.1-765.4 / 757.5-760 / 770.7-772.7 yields 0.020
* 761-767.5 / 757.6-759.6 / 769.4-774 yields 0.404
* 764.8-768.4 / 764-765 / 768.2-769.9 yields 0.159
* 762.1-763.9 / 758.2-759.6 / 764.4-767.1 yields -0.028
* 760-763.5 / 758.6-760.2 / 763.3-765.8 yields 0.086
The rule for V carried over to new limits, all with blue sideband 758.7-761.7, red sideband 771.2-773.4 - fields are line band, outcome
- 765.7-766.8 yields 0.13 nm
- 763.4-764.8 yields 0.04 nm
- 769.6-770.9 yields 0.18 nm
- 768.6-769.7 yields 0.10 nm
